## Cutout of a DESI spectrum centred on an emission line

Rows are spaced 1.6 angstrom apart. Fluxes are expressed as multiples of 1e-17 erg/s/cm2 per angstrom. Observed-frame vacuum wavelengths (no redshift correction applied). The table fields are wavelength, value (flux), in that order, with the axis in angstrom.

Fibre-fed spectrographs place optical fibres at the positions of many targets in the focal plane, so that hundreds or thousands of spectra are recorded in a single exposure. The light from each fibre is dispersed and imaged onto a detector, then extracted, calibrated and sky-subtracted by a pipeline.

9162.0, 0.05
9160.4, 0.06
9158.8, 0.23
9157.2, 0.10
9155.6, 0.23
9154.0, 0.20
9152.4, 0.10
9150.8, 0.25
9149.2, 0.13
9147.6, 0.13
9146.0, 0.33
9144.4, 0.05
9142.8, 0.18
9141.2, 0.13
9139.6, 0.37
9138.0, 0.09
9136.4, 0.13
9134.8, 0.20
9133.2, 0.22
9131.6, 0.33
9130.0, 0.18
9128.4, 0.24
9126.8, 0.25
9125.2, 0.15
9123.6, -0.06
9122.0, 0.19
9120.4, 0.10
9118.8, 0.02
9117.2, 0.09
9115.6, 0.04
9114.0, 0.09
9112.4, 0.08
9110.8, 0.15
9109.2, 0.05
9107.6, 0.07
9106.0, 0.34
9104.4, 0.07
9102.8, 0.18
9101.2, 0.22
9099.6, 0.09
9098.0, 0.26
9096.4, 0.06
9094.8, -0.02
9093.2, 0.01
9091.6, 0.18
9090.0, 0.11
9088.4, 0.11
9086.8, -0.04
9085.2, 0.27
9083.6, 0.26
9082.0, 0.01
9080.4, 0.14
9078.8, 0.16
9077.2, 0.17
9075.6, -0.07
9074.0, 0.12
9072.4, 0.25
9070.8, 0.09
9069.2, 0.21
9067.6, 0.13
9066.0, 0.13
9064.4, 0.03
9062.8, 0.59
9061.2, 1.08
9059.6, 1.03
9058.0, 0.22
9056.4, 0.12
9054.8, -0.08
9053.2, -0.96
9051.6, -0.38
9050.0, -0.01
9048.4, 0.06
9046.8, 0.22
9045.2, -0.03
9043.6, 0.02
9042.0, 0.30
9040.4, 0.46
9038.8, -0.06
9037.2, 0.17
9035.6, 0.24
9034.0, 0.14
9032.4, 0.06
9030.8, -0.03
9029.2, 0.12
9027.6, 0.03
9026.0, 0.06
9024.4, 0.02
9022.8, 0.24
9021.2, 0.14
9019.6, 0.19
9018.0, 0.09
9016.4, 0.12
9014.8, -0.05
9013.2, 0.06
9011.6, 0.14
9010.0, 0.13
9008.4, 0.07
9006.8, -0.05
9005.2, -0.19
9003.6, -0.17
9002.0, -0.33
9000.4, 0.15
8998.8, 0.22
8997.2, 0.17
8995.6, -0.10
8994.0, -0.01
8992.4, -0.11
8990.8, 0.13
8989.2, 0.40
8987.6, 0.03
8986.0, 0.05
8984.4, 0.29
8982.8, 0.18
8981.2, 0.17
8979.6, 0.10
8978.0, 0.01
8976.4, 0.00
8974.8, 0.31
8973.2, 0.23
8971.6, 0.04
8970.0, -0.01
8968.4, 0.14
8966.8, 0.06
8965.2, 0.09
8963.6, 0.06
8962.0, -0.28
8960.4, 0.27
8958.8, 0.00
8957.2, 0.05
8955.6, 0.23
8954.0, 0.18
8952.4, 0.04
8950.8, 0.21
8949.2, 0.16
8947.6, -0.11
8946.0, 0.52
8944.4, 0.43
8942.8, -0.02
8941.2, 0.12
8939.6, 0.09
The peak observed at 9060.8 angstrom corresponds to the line H-beta 4861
